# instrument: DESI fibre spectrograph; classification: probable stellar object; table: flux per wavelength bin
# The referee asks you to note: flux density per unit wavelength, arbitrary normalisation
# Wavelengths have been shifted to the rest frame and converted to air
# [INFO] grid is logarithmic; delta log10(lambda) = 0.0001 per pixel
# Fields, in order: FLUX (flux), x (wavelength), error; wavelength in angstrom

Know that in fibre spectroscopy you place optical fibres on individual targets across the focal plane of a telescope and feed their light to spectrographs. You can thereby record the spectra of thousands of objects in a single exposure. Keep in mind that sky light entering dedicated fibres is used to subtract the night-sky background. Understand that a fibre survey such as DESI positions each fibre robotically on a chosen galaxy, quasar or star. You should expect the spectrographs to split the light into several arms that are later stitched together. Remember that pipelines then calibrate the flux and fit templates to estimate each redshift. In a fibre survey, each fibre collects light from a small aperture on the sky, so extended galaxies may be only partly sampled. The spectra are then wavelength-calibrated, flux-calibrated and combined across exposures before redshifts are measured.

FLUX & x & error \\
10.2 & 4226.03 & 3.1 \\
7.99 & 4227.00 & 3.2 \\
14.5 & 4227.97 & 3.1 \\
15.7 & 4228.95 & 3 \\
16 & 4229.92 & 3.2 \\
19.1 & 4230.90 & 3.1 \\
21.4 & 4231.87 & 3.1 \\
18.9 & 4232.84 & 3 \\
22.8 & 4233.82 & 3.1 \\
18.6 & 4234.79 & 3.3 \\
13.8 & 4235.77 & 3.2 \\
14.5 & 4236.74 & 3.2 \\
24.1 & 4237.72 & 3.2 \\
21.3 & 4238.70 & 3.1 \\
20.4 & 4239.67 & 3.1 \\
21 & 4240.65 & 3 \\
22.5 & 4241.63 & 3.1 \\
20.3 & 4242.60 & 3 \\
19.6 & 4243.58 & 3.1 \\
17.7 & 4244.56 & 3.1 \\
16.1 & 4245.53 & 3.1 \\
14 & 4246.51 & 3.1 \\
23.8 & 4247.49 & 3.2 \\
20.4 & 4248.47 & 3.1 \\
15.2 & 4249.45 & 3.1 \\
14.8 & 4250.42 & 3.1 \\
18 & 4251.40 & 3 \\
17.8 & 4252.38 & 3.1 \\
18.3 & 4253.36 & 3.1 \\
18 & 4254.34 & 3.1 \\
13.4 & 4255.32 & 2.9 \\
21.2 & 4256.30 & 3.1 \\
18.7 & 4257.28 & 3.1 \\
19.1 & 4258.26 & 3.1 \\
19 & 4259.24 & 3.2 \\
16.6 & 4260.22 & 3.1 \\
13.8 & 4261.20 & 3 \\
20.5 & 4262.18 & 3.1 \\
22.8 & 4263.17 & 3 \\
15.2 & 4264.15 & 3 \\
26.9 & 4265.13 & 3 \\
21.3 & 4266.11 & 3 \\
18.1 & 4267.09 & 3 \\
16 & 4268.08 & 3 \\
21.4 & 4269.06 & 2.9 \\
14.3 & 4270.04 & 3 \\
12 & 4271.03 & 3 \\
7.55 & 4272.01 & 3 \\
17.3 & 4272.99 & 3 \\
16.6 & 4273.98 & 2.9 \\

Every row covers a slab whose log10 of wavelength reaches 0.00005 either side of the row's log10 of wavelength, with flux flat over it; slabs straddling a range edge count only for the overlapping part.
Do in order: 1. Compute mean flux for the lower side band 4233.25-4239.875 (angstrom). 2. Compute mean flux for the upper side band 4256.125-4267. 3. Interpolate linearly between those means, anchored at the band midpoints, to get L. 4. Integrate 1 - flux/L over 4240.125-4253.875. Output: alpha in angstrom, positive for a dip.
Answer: 0.59 angstrom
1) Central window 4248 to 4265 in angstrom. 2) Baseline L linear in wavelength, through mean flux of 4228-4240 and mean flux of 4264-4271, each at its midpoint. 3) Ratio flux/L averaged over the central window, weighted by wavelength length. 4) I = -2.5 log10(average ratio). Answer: 0.04 mag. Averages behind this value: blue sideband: 18.7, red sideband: 18.7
